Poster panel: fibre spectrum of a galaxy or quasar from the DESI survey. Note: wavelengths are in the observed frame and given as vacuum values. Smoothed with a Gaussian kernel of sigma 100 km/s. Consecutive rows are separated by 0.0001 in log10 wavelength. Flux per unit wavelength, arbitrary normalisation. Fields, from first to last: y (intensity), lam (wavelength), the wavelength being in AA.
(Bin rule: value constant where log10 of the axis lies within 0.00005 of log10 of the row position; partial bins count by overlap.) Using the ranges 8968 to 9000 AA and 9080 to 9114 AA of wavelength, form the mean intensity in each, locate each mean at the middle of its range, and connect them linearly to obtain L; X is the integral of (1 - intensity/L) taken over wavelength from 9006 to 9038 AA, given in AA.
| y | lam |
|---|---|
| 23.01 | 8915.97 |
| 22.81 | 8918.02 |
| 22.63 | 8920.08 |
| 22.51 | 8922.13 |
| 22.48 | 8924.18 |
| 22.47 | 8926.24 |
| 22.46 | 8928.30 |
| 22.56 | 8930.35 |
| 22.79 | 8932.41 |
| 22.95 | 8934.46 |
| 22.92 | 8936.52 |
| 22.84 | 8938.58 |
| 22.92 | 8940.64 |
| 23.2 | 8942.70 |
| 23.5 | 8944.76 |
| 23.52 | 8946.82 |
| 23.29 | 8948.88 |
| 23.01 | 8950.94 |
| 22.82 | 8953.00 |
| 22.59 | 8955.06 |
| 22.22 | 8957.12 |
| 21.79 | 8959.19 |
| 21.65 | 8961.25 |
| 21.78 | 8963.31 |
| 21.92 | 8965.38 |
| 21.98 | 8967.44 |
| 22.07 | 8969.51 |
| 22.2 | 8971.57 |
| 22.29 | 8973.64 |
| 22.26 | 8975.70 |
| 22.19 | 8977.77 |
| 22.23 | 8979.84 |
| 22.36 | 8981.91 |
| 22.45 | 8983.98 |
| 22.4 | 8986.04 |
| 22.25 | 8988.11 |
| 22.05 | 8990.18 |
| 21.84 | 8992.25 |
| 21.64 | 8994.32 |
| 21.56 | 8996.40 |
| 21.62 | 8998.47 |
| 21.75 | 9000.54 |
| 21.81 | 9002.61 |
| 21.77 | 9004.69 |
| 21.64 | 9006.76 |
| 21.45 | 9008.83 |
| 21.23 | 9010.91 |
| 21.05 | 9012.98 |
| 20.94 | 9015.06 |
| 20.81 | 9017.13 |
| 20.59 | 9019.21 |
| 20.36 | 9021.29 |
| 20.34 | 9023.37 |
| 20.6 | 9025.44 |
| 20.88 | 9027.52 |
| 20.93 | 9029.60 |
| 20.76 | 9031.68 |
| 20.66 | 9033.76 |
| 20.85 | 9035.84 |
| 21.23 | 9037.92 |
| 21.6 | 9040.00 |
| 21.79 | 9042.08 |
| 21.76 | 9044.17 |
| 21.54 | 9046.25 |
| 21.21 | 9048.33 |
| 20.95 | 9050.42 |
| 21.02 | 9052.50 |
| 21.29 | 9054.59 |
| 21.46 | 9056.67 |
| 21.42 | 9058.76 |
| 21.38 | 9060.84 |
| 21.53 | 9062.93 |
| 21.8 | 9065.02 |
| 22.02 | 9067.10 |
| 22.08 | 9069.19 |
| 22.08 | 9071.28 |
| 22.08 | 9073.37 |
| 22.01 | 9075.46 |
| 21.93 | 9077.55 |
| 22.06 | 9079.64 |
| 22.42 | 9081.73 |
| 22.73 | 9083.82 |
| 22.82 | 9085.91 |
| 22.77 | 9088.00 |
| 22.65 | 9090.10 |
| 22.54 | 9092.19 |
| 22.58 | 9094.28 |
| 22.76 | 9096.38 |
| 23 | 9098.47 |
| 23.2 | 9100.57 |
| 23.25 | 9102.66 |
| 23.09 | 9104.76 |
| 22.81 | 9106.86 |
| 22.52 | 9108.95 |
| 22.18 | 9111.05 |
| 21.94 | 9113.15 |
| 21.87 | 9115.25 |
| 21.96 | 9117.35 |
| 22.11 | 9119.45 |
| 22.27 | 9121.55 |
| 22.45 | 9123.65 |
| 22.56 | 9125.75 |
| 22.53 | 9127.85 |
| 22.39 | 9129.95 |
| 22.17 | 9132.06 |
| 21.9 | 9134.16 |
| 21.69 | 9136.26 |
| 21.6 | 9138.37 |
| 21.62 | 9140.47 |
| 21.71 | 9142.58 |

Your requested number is 2.0 AA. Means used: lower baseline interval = 22.1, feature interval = 20.9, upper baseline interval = 22.7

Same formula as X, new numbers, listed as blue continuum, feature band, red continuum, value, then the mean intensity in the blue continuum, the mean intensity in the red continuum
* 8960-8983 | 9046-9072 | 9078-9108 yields 1.2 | 22.1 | 22.8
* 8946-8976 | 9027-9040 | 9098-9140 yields 0.8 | 22.4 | 22.4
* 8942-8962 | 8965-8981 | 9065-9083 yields 0.4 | 22.8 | 22.1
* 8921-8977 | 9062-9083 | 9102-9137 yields 0.4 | 22.6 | 22.3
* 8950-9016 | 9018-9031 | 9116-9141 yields 0.8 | 22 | 22.1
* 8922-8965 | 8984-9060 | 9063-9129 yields 4.1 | 22.7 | 22.4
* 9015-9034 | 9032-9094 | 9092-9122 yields -0.7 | 20.7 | 22.5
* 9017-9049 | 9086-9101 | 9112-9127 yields -0.7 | 21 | 22.2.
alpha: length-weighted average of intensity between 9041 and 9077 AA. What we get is 21.6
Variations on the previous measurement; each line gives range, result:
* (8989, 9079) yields 21.4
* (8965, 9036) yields 21.5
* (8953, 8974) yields 22.1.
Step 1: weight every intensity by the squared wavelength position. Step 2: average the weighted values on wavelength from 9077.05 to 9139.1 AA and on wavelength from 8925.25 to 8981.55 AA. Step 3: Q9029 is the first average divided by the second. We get 1.0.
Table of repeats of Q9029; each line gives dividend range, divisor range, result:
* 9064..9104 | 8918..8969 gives 1.03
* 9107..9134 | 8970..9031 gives 1.06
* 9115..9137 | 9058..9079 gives 1.03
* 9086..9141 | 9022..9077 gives 1.06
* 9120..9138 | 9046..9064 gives 1.06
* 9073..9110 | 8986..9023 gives 1.08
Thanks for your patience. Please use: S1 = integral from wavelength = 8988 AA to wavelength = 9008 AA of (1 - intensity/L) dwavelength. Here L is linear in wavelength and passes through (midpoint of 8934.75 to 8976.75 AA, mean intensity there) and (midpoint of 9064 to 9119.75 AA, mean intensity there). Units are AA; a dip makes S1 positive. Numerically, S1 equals 0.7 AA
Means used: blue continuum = 22.5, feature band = 21.8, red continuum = 22.4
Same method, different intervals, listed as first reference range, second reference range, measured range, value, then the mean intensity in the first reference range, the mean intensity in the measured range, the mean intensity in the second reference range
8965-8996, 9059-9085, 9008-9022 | 0.7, 22.1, 20.9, 22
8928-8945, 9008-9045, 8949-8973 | 0.2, 22.9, 22.2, 21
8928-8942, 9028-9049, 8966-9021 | 0.4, 22.8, 21.8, 21.2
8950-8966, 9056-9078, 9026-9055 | 1.0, 22.2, 21.2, 21.8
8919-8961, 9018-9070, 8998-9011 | 0.1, 22.8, 21.6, 21.2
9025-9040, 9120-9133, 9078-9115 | -1.2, 20.9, 22.6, 22.4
